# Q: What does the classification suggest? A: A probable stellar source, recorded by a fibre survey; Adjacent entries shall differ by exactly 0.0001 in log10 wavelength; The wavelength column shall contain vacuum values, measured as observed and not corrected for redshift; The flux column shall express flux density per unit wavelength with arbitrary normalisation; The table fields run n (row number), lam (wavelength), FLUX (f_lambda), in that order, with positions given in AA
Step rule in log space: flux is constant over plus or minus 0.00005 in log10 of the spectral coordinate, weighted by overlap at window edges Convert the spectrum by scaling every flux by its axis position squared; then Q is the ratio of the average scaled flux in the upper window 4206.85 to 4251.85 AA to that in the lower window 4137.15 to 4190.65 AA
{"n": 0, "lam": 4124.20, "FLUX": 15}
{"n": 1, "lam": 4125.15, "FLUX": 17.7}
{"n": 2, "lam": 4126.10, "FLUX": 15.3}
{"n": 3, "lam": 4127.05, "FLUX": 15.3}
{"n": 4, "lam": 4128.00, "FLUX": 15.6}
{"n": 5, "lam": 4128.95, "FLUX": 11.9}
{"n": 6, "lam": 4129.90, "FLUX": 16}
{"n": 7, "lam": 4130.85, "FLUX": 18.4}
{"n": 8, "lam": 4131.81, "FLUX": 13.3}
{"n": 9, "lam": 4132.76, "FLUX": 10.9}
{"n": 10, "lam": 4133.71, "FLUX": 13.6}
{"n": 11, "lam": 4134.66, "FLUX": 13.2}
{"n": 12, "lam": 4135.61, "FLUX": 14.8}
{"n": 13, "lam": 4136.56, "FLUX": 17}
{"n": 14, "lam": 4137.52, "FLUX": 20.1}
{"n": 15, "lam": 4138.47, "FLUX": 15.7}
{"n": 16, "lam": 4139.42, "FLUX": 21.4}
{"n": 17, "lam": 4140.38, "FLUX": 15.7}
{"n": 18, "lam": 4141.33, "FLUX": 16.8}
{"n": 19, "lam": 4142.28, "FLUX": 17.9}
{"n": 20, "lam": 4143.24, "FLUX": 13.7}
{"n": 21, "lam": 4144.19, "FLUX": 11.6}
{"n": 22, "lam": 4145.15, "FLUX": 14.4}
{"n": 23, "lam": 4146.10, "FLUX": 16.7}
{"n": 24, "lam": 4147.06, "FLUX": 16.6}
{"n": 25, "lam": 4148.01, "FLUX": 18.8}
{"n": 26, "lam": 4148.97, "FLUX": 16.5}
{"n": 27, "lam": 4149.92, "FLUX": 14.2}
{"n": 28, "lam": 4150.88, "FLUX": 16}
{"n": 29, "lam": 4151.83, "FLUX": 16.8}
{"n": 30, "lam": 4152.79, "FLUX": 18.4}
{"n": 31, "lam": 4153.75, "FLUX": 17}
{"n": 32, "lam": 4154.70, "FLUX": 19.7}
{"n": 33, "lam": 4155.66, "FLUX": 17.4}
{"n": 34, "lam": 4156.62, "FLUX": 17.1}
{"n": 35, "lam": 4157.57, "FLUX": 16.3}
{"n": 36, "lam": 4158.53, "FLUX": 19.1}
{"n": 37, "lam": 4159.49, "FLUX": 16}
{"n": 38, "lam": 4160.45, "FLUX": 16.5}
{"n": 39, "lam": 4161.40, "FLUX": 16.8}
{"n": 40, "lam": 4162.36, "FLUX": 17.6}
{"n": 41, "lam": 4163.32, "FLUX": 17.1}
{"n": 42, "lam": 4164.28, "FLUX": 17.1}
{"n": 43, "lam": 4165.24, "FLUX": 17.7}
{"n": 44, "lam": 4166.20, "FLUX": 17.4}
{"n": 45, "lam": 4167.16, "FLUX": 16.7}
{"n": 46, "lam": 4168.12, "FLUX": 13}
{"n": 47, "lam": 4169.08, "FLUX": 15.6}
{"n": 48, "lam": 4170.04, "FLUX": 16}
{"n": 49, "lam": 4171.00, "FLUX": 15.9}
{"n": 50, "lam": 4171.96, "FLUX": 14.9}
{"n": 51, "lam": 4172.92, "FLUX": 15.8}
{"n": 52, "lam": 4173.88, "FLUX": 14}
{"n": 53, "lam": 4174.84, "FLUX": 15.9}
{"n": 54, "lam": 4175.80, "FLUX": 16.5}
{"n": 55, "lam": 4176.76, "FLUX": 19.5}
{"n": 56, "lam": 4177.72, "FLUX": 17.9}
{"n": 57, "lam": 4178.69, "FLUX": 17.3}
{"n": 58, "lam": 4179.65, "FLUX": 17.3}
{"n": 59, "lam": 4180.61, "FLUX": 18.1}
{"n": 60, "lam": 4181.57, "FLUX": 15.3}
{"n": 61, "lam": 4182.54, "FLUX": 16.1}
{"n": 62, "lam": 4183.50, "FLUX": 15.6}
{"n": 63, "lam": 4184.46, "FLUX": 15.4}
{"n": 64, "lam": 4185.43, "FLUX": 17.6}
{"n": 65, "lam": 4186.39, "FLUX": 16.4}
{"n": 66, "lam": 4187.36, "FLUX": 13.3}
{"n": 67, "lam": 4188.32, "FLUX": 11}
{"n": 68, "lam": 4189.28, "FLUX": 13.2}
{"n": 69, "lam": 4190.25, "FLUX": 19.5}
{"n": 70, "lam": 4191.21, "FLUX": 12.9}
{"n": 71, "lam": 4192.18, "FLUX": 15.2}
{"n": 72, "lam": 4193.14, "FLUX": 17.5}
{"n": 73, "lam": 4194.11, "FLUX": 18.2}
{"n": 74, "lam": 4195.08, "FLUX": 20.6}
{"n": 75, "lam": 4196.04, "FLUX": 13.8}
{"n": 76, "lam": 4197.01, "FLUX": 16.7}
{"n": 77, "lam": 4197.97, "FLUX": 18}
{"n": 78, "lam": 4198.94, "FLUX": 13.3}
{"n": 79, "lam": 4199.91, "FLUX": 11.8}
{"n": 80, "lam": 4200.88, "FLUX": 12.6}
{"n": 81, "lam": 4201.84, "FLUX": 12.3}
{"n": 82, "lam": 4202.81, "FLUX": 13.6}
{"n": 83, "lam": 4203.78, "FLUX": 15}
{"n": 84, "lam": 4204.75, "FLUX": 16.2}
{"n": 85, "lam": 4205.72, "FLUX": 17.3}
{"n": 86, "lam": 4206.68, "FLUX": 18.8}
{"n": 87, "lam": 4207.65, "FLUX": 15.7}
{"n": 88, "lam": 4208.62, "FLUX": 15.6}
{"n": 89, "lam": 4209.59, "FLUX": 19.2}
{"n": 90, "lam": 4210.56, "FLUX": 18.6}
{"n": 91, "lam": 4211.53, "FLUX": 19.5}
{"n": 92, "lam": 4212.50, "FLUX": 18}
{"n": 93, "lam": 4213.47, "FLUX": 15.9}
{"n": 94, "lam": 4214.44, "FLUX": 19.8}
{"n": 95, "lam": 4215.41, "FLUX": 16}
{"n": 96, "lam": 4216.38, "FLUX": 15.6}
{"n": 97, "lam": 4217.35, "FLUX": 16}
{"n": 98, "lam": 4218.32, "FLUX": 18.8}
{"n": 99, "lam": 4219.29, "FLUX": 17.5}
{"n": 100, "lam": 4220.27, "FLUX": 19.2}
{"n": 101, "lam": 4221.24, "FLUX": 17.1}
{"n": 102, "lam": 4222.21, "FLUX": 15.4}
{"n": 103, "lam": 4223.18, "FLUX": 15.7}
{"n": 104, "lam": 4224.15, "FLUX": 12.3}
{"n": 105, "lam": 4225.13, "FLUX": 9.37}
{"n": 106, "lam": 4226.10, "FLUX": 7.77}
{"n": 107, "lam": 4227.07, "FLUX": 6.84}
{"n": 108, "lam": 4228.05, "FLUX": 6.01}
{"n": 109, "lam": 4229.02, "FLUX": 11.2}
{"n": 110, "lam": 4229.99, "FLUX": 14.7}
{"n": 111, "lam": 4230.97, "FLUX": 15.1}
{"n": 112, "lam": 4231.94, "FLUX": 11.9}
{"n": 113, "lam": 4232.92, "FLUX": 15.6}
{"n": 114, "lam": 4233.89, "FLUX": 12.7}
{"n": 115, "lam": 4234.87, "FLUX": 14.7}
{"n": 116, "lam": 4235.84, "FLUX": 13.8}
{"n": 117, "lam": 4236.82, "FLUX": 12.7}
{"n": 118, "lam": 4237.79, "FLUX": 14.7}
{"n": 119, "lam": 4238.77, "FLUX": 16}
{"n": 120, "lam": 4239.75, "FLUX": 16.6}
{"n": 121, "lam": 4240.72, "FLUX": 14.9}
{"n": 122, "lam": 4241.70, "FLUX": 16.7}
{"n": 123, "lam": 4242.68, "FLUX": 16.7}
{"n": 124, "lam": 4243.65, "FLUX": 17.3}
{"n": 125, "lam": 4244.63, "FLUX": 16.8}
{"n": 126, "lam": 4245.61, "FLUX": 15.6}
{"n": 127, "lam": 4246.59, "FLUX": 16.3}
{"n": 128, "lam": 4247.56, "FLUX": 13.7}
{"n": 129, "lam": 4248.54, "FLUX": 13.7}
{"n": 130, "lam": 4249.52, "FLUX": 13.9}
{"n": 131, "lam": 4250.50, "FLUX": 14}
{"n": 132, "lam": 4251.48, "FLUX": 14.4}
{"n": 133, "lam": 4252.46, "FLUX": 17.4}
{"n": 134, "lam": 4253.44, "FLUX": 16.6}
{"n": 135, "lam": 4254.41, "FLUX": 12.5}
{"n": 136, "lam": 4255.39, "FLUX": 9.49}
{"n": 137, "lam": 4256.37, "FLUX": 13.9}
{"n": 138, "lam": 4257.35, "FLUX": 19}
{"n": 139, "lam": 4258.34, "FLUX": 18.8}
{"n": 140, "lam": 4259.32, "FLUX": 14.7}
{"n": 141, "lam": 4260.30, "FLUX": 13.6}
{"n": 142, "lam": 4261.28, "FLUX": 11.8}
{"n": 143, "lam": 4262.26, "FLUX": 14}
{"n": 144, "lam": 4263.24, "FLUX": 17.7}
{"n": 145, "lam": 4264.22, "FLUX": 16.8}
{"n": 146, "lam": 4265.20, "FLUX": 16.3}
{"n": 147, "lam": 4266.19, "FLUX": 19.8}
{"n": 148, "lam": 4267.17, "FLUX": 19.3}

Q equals 0.9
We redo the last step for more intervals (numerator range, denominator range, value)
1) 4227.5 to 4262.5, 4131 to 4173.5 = 0.93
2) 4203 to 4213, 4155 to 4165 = 1.03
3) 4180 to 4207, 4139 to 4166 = 0.94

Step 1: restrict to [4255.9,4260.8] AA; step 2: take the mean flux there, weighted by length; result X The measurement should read 16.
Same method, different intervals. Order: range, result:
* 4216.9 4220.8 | 17.9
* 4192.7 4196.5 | 17.5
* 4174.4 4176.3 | 16.3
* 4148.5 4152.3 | 15.9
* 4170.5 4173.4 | 15.5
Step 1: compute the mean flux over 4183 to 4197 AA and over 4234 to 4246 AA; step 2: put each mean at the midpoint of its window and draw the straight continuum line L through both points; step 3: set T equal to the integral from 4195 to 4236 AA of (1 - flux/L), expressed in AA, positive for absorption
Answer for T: 1.7 AA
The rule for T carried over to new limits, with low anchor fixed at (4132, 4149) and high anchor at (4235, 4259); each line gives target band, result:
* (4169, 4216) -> -1.9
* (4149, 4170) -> -1.5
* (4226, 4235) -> 2.1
